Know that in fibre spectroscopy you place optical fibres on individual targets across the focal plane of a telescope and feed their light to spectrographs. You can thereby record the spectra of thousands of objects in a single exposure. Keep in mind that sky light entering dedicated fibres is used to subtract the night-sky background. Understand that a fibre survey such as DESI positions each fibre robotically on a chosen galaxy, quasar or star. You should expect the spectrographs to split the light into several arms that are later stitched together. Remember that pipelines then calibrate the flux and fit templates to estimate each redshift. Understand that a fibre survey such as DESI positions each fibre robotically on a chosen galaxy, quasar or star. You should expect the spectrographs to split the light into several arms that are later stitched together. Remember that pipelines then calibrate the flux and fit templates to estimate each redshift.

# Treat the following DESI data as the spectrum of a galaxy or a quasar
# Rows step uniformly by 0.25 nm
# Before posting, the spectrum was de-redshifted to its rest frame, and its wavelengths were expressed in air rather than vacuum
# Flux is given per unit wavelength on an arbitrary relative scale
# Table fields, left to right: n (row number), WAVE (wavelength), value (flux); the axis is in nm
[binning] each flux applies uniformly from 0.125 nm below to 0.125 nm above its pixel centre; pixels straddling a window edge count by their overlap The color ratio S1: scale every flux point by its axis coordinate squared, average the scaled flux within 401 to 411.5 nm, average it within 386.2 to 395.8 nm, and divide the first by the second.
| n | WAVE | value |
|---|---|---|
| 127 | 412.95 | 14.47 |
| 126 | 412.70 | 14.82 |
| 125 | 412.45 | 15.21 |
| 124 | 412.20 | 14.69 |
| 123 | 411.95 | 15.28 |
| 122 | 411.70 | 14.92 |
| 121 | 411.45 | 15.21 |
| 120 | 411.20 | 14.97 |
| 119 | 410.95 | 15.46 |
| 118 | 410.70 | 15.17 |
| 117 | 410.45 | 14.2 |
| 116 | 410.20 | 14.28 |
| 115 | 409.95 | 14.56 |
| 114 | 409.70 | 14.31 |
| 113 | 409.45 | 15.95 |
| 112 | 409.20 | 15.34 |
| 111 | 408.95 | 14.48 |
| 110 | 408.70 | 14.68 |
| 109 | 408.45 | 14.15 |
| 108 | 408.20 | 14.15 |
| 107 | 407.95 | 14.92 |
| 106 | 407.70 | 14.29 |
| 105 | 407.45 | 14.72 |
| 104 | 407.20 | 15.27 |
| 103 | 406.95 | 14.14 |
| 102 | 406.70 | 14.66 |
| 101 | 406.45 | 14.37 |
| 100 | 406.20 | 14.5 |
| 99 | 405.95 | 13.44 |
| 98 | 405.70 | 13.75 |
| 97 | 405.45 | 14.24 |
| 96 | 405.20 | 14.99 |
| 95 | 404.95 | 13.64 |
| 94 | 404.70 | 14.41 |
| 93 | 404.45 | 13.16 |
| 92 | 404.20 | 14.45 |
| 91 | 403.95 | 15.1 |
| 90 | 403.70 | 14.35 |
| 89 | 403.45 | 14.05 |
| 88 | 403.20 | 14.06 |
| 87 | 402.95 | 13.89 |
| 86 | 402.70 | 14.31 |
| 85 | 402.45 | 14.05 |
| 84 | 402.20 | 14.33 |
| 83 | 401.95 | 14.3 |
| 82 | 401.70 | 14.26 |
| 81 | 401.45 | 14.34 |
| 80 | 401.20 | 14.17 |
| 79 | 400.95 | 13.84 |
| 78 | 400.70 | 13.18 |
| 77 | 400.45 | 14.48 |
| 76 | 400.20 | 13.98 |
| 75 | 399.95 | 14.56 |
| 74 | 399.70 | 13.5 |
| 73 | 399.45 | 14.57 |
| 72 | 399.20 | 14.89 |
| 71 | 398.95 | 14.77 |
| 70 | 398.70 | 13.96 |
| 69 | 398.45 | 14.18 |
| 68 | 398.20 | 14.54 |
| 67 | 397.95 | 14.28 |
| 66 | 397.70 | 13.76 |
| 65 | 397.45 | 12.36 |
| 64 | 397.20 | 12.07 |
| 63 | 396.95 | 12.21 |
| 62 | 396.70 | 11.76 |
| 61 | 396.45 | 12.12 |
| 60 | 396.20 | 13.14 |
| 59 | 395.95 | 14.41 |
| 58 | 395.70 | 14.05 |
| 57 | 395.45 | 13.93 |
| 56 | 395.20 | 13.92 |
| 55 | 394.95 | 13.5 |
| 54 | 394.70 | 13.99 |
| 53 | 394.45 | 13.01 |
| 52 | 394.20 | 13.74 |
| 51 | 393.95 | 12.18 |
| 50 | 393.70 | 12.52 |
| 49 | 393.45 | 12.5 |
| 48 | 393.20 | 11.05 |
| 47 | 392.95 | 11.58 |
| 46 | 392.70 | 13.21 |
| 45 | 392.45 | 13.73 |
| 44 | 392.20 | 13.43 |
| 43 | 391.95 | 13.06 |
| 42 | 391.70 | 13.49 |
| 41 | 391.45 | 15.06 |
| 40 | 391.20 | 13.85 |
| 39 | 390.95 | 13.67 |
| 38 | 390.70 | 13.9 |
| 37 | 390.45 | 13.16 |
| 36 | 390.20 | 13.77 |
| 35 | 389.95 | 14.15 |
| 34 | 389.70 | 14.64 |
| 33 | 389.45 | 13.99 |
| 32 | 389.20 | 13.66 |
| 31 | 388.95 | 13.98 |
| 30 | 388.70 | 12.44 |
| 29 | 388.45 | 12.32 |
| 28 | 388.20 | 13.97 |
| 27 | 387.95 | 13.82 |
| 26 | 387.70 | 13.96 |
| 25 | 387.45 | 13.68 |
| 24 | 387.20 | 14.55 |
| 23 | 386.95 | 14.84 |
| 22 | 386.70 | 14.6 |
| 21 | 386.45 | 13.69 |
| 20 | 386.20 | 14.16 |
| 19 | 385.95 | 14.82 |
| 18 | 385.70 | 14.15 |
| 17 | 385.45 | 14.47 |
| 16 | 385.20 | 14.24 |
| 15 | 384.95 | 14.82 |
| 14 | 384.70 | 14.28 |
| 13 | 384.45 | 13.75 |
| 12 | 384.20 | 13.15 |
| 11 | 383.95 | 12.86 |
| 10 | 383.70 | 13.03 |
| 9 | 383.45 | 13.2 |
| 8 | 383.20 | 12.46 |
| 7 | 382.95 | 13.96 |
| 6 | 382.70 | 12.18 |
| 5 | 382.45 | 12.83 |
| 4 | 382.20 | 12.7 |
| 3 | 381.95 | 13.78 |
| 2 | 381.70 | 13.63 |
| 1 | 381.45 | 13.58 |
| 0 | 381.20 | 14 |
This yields 1.15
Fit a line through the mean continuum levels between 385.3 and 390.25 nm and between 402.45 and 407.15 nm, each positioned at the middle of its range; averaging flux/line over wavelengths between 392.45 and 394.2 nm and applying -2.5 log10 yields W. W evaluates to 0.14 mag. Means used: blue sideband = 14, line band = 12.4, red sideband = 14.2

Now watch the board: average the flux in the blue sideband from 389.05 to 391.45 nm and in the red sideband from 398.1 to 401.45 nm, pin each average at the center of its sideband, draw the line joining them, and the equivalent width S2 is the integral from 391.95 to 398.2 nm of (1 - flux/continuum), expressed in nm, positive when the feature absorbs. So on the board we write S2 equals 0.45 nm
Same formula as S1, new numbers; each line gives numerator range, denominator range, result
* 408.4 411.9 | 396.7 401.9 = 1.13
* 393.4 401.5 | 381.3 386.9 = 1.06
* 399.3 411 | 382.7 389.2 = 1.15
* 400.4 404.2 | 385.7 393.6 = 1.11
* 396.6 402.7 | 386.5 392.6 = 1.06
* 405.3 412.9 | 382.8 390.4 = 1.19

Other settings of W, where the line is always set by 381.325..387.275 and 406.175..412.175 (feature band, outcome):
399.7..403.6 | 0.03 mag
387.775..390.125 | 0.02 mag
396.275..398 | 0.13 mag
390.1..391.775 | 0.01 mag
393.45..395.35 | 0.07 mag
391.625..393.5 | 0.11 mag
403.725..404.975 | 0.03 mag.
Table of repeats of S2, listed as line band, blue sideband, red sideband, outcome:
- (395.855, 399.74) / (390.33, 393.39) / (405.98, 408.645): 0.06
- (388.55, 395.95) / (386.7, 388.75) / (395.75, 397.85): -0.08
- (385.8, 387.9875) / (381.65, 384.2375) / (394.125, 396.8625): -0.18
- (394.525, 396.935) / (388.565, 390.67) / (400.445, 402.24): 0.09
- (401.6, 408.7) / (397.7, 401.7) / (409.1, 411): 0.13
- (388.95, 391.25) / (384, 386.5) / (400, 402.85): 0.04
